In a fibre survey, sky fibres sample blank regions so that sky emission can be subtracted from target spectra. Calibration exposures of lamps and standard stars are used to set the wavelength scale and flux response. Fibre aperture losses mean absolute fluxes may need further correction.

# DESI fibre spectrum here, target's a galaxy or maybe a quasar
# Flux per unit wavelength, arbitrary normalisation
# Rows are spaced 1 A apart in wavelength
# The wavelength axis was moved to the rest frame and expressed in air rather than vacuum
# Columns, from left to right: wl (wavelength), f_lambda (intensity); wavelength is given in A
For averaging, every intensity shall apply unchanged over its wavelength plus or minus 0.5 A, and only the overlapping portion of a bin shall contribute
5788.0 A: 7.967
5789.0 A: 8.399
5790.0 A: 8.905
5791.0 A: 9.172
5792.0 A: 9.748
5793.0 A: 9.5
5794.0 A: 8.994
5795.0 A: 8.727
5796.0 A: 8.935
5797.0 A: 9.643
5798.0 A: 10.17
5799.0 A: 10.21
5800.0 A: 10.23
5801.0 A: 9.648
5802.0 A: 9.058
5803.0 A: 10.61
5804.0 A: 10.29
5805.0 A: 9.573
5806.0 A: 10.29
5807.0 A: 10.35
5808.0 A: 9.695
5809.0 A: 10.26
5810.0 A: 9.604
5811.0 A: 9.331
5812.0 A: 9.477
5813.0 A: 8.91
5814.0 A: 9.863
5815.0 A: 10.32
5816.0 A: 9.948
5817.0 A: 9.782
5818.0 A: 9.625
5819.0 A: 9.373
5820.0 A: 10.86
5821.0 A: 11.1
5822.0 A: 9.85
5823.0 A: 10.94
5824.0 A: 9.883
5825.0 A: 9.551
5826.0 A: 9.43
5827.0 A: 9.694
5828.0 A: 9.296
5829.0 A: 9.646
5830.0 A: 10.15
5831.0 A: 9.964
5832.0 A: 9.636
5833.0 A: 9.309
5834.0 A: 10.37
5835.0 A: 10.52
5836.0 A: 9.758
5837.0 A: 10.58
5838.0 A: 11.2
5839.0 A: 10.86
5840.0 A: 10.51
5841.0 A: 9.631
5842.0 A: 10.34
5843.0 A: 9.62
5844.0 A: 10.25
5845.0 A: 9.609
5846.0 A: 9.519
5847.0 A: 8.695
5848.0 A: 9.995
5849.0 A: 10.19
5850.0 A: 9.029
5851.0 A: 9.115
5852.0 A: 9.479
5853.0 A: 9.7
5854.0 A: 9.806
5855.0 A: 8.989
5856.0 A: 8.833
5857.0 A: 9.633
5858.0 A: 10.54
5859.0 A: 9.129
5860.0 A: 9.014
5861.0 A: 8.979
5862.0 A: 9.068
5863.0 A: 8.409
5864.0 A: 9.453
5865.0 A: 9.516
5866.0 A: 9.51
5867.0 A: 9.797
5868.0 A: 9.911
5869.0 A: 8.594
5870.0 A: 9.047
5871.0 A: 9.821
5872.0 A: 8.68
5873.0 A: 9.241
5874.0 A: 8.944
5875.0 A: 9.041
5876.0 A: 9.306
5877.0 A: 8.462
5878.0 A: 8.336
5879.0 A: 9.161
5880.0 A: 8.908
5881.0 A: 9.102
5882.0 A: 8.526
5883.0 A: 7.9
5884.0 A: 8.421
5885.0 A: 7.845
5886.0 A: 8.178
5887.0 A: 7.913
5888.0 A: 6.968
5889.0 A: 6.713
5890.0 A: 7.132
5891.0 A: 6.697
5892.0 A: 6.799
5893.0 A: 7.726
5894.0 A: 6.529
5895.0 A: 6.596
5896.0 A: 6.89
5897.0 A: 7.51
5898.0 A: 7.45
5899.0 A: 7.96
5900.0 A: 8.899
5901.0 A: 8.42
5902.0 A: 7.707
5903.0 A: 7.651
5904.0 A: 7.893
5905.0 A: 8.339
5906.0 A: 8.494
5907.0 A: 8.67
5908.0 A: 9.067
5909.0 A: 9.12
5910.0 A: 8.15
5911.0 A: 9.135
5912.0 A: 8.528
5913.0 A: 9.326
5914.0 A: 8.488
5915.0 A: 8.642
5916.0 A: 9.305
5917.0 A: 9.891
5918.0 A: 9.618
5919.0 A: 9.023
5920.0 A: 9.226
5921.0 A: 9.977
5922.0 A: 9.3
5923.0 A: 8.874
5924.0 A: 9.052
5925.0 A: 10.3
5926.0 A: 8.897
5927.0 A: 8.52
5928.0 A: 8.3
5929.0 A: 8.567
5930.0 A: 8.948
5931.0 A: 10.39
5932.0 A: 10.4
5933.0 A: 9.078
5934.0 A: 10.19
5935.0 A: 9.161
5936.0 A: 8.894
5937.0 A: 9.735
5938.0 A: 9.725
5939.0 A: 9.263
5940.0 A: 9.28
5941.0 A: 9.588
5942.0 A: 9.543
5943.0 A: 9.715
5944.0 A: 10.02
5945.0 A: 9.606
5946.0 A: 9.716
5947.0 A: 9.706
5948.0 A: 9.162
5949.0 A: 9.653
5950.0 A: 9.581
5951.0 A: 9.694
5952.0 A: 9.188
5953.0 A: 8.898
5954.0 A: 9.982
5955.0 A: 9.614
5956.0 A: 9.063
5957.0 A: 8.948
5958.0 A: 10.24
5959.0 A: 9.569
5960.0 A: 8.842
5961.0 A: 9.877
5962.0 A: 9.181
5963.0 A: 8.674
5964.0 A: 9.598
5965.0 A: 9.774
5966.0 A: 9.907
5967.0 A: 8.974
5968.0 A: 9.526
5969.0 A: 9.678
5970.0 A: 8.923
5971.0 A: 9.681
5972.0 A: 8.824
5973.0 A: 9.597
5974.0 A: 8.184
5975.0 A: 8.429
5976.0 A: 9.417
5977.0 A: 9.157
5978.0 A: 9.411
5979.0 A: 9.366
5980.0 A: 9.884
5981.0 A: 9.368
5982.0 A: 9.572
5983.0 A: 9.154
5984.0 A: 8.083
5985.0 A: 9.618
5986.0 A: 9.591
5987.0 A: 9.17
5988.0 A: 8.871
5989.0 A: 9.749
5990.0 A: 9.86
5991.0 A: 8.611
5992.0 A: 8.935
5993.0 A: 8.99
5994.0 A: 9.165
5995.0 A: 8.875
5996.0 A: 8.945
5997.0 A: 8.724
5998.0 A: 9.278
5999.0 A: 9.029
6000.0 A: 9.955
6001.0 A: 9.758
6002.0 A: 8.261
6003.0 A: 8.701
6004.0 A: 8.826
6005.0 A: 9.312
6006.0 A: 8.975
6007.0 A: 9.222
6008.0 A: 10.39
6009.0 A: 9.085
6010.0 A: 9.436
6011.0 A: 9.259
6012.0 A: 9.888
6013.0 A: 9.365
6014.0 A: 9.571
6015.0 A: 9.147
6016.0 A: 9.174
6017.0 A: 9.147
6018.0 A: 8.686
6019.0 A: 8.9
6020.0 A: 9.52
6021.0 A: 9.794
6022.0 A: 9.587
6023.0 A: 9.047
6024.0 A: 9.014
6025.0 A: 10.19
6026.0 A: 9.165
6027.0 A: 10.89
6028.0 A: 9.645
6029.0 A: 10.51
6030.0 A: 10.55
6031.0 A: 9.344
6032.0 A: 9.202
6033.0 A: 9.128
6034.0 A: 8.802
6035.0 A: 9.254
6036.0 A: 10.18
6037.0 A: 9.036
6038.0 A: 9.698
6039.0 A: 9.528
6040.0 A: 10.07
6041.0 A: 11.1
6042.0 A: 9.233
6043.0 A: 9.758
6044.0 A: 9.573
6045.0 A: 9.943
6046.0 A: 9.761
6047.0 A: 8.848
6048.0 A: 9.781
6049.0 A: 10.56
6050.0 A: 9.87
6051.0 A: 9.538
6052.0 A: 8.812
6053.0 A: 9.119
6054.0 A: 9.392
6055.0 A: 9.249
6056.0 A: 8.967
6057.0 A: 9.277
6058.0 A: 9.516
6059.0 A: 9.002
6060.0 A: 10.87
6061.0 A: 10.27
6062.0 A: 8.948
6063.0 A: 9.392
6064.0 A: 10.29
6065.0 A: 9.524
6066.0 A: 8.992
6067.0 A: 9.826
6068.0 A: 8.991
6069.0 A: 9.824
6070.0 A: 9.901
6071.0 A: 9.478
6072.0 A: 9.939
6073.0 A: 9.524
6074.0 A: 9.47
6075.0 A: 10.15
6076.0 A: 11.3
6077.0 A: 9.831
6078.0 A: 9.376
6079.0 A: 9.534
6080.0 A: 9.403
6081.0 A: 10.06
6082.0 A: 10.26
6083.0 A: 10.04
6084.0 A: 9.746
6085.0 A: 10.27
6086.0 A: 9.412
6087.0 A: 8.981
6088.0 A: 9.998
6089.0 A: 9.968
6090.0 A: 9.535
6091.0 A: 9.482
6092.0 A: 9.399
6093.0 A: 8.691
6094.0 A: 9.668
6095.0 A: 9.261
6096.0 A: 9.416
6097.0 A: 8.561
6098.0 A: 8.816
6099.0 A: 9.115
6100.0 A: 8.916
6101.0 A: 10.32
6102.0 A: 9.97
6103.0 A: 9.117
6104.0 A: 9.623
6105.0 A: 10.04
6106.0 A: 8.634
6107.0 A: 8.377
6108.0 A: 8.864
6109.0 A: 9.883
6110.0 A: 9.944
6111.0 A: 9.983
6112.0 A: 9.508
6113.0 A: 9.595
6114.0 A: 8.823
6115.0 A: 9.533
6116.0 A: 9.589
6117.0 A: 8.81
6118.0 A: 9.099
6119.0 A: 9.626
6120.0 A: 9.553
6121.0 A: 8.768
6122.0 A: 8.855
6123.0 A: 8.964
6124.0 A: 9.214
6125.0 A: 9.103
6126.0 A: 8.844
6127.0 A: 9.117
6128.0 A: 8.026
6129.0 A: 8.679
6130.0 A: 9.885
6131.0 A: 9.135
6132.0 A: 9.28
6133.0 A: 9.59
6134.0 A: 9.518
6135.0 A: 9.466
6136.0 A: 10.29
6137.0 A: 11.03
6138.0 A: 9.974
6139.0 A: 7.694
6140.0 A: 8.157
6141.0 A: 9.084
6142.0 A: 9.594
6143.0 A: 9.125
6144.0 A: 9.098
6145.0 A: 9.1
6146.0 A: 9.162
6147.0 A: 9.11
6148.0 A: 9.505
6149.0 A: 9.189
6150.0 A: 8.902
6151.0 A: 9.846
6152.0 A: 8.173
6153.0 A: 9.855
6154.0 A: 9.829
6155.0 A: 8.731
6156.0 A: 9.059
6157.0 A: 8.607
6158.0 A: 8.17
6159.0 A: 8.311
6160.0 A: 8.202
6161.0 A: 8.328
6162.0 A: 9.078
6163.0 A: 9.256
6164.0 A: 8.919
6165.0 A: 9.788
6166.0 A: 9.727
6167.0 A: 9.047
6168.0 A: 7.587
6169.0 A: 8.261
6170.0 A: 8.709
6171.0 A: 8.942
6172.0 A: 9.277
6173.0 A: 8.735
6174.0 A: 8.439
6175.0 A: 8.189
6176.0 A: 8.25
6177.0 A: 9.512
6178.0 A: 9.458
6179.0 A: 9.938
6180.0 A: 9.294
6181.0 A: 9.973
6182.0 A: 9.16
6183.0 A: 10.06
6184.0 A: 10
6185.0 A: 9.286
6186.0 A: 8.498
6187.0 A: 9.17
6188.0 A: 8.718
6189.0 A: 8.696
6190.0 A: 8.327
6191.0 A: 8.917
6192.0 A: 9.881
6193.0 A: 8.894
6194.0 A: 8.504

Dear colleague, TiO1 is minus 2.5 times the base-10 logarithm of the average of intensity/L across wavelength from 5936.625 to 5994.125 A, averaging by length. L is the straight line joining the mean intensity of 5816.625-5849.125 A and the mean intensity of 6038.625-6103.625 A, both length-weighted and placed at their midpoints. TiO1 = 0.05 mag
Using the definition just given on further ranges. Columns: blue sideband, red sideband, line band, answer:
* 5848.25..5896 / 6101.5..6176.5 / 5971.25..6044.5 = -0.05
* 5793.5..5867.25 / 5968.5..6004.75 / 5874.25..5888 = 0.13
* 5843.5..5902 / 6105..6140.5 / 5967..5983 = -0.04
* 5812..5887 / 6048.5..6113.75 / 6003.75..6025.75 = 0.02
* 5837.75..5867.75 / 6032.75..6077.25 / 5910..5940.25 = 0.04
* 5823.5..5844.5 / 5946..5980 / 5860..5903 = 0.17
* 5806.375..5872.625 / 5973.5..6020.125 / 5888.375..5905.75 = 0.26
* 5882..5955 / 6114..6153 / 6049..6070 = -0.05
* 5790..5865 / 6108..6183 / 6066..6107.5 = -0.04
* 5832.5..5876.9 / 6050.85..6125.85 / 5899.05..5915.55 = 0.12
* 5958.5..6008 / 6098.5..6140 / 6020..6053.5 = -0.05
